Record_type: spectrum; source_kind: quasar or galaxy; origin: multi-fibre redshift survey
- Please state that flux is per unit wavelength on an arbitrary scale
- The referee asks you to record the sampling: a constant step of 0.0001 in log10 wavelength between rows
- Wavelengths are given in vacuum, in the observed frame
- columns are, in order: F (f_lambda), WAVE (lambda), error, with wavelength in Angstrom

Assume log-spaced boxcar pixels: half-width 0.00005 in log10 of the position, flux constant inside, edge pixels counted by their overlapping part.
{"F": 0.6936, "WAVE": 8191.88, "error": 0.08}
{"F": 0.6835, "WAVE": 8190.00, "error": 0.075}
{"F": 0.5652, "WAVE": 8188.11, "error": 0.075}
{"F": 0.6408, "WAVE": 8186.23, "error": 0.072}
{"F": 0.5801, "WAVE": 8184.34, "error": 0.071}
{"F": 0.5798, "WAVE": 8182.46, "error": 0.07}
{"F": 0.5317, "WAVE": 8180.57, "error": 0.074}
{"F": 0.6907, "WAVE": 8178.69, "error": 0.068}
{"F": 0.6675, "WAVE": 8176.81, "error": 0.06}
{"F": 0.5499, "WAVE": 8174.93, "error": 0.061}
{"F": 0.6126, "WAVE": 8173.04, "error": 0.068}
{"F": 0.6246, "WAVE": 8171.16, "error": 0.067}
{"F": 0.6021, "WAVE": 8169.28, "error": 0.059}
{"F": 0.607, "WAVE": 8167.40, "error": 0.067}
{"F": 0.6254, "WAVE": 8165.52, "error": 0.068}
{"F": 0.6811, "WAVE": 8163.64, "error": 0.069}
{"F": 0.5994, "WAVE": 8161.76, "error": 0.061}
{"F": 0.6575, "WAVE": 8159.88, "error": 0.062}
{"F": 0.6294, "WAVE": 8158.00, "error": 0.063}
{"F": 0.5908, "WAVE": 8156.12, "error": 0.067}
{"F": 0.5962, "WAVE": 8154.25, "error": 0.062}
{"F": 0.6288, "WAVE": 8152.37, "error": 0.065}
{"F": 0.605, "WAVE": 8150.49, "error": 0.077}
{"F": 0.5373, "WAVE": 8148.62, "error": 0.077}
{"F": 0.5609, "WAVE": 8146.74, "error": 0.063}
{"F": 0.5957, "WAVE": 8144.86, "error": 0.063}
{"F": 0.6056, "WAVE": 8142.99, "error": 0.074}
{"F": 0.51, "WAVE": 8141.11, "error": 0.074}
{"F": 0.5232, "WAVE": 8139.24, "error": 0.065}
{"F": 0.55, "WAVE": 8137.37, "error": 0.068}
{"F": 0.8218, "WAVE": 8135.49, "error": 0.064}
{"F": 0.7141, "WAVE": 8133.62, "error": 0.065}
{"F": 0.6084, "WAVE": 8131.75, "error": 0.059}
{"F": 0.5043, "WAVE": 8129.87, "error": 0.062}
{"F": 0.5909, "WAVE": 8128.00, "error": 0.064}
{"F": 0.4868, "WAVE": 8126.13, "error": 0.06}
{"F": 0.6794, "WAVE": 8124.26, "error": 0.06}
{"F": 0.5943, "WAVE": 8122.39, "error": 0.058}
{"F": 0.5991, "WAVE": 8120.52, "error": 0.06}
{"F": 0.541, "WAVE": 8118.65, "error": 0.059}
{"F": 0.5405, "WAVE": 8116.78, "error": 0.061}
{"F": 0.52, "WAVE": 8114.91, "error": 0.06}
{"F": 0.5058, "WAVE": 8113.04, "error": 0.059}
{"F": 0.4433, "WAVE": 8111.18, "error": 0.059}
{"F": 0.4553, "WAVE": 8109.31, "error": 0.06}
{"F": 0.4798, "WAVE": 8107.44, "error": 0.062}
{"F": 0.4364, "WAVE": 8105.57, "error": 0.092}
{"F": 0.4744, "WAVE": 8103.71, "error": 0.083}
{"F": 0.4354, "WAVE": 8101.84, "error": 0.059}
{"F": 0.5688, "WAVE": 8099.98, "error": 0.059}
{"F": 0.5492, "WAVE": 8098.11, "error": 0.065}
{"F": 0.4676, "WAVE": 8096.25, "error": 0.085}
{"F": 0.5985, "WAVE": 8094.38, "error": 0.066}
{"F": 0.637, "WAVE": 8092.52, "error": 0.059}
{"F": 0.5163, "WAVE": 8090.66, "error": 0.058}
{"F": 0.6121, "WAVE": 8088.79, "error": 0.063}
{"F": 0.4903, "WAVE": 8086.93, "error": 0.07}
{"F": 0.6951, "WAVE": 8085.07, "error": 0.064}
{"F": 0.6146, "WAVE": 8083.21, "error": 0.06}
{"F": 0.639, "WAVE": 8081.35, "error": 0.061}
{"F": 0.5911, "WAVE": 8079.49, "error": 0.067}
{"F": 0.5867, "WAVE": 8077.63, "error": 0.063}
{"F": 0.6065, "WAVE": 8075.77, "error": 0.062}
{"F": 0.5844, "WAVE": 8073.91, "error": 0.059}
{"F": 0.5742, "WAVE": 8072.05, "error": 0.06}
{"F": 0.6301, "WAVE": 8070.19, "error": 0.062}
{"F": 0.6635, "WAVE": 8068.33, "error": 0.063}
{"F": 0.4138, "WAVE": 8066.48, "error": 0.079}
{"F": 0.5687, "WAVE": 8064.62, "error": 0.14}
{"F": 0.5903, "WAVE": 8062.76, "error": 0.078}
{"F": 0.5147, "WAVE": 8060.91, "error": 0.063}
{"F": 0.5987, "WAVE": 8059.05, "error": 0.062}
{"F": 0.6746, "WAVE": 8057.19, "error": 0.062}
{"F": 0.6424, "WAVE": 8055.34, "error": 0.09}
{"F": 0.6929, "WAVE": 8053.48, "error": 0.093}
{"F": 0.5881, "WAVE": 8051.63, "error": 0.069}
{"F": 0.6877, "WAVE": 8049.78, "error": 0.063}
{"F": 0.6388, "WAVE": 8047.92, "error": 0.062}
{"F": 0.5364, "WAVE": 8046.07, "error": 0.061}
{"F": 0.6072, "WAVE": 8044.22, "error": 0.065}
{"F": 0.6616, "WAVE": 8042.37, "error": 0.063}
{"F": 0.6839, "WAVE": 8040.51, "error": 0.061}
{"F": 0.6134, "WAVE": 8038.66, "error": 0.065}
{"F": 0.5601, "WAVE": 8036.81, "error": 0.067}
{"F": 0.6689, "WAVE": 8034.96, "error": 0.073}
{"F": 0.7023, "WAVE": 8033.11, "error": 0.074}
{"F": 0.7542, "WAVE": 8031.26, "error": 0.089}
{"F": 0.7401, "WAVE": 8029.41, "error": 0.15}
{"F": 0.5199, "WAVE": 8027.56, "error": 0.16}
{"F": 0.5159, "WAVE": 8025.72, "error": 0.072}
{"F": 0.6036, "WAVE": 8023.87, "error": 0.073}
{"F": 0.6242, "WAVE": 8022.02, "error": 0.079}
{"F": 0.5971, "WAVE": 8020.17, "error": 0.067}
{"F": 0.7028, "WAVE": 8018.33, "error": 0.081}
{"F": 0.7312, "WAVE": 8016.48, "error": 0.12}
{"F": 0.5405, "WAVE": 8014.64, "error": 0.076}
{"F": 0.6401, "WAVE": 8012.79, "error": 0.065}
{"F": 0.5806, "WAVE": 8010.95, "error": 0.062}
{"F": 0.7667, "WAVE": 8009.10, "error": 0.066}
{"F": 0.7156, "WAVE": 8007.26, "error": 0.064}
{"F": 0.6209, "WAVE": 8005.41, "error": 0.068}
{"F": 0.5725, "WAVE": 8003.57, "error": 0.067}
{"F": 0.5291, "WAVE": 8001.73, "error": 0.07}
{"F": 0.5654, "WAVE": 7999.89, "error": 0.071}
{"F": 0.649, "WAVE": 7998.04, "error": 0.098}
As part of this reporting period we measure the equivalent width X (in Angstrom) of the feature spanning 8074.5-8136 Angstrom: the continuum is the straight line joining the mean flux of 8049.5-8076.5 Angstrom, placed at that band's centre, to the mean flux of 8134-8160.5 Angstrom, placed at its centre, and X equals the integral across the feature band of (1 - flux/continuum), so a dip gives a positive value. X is 4.0 Angstrom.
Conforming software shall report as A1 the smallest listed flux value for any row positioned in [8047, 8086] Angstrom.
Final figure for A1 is 0.4138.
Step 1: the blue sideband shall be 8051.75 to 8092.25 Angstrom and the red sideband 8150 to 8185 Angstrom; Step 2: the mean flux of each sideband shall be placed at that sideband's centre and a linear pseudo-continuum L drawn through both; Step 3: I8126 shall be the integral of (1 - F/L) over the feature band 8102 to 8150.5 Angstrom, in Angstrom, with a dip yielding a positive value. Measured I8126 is 4.2 Angstrom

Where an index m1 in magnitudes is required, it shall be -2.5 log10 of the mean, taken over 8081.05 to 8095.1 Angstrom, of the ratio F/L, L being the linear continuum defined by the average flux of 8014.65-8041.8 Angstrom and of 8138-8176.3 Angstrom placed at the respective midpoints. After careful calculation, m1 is 0.04 mag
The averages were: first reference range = 0.641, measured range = 0.599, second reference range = 0.598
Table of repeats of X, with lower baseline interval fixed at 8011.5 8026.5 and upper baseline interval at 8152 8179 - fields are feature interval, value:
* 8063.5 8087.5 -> 1.2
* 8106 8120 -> 2.8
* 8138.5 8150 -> 1.2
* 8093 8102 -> 1.2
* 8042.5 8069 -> 0.8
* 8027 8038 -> -0.7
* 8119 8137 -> 0.1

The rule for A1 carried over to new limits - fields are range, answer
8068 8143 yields 0.4354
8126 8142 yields 0.4868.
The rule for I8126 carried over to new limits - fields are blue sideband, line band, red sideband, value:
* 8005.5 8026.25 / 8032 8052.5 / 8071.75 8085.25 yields -0.2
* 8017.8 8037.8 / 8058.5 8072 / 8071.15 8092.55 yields 0.8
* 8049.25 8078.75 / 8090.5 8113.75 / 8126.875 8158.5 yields 3.6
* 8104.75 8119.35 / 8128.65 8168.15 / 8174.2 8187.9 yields -4.1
